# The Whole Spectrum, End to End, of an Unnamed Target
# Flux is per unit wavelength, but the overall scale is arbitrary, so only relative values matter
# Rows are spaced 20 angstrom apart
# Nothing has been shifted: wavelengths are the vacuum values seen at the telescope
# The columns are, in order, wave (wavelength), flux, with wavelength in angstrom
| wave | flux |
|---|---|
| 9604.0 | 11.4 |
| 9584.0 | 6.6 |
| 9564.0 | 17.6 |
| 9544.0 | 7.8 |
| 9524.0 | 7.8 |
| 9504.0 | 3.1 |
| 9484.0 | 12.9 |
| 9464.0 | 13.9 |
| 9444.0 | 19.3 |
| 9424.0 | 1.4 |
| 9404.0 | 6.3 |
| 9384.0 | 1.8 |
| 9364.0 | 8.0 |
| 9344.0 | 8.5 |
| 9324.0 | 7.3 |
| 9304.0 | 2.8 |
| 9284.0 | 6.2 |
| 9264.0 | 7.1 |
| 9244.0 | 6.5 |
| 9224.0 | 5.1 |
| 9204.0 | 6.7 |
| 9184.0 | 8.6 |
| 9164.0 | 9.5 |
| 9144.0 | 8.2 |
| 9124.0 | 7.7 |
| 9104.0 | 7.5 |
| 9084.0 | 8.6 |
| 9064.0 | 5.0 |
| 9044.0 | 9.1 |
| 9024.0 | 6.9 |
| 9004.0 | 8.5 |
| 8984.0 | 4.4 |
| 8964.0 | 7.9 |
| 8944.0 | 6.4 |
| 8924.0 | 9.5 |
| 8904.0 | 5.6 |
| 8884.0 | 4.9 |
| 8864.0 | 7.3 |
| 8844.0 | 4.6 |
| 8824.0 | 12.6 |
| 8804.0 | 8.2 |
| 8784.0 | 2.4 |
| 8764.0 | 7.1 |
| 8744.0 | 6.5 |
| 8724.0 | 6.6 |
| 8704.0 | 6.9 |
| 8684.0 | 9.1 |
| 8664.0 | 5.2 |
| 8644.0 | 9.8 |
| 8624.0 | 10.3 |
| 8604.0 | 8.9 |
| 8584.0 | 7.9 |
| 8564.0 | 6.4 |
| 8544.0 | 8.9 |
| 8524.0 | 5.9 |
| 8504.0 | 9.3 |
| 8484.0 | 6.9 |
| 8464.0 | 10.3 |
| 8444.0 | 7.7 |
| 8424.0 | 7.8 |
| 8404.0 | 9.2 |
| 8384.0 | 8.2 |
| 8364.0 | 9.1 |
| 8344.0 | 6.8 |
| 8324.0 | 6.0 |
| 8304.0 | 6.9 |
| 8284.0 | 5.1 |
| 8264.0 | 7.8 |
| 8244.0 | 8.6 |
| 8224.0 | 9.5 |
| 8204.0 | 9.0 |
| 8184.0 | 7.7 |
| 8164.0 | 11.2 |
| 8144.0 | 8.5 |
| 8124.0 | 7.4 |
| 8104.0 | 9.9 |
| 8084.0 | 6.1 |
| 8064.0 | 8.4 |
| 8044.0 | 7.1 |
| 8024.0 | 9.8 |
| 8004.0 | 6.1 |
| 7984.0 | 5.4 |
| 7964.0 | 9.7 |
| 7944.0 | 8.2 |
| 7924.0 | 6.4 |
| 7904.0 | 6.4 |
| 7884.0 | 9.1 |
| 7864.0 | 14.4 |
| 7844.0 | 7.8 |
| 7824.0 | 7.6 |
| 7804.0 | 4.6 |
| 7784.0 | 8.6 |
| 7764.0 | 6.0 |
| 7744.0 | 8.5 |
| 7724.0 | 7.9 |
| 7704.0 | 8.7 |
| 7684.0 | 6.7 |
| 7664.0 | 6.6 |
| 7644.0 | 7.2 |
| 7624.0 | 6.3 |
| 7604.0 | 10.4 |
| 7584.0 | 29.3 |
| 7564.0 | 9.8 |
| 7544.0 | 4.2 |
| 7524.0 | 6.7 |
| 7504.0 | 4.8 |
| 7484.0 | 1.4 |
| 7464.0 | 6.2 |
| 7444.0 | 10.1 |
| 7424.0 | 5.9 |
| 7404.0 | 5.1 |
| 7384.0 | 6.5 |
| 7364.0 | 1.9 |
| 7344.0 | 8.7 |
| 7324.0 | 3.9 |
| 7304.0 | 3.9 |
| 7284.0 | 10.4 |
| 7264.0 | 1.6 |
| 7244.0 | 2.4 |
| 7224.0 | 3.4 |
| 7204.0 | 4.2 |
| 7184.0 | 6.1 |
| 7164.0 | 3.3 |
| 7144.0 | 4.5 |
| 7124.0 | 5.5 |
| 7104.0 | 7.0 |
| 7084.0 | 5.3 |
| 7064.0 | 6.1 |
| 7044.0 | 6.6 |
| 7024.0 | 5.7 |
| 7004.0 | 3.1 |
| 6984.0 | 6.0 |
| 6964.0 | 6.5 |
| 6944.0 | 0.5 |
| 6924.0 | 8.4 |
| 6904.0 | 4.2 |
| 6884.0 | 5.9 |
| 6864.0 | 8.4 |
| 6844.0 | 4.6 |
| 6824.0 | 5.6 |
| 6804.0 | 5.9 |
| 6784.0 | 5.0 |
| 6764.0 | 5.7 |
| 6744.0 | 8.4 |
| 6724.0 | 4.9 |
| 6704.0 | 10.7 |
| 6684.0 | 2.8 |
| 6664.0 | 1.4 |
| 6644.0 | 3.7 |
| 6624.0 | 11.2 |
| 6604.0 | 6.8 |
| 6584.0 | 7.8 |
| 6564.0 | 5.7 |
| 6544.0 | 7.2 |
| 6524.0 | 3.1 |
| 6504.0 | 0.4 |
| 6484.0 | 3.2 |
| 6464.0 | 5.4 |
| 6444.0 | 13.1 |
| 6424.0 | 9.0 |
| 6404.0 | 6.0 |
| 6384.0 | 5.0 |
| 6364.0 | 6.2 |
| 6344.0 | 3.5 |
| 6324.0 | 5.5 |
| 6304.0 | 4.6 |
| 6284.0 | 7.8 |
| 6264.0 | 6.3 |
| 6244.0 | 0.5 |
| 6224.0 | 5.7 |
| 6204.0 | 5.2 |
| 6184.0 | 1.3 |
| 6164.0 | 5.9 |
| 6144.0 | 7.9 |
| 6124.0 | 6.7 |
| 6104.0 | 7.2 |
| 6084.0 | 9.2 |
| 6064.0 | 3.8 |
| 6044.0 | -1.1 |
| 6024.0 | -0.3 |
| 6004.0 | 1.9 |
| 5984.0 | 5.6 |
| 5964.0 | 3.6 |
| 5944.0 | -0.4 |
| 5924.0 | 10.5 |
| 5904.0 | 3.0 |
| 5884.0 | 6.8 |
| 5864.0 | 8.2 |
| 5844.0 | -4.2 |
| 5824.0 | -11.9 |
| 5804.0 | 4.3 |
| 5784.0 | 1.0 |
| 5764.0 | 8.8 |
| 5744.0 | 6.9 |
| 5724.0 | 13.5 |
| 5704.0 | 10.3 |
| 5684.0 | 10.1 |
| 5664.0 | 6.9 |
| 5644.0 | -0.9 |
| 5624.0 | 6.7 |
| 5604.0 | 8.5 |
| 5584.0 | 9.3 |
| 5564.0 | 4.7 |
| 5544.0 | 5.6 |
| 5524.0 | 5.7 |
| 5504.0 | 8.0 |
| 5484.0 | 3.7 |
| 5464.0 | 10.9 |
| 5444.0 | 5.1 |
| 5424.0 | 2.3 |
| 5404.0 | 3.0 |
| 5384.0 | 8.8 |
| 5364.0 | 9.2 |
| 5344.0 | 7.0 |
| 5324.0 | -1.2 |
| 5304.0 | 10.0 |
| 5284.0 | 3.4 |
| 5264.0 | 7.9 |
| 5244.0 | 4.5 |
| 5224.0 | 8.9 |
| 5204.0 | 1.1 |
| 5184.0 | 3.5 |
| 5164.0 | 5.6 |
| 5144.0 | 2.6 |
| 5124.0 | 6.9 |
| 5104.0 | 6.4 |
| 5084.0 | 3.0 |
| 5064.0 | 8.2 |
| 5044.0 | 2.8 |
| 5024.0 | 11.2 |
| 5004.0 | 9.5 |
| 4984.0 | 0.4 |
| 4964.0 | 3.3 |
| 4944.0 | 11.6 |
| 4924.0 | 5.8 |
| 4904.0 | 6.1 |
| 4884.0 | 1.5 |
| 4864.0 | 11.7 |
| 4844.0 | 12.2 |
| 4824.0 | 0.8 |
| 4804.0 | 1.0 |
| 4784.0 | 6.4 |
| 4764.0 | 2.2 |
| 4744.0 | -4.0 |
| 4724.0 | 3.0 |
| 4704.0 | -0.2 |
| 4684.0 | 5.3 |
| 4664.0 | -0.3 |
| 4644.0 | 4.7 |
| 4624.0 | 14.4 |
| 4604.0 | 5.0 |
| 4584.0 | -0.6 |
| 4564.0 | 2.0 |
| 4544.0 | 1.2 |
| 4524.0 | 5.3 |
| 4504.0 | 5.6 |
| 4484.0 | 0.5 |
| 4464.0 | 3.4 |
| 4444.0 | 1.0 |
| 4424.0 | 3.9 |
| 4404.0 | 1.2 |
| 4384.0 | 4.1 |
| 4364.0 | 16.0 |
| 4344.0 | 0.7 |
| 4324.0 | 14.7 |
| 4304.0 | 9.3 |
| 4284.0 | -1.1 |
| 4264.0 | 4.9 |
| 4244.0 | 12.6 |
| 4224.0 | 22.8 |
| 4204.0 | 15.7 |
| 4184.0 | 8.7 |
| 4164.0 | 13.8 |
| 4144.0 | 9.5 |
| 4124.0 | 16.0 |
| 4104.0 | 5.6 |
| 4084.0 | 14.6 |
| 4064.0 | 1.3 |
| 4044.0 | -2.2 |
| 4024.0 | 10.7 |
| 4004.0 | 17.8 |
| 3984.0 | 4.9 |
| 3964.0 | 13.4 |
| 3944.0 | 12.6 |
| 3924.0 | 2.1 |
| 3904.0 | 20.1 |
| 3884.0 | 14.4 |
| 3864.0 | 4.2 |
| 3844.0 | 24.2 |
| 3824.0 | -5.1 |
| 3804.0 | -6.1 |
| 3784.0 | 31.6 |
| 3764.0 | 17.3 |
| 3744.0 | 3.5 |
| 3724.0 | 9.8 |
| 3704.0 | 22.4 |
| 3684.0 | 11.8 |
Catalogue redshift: 1.033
